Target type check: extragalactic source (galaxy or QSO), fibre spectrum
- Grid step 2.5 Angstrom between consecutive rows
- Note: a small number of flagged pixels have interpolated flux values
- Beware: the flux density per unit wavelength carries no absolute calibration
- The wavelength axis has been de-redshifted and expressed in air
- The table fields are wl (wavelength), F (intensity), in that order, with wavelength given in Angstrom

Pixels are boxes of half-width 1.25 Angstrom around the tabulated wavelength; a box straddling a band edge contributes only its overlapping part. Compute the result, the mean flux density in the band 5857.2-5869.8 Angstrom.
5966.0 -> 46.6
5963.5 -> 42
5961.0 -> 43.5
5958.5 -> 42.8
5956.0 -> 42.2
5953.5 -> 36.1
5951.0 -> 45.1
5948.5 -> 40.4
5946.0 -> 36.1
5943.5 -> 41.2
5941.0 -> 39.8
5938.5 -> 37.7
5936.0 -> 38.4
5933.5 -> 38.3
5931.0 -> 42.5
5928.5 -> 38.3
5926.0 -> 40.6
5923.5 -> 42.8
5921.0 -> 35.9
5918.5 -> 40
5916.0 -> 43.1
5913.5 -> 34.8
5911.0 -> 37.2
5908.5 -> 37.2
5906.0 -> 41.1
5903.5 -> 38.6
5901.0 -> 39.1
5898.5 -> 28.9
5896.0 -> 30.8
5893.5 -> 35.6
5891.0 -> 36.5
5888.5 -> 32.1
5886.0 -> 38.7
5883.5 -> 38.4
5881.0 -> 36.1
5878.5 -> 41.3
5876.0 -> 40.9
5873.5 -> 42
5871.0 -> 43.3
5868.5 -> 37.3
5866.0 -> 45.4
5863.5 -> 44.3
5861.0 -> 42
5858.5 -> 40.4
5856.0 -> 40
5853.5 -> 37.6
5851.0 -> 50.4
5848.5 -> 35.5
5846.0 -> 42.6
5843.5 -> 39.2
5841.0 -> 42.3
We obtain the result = 41.9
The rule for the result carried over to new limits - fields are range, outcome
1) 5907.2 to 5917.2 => 38.1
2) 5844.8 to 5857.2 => 41.2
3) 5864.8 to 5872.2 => 42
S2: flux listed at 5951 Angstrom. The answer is 45.1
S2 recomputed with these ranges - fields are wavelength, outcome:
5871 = 43.3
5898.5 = 28.9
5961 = 43.5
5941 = 39.8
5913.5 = 34.8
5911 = 37.2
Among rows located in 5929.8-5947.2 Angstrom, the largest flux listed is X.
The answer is 42.5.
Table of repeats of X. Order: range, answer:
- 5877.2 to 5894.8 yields 41.3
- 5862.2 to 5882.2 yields 45.4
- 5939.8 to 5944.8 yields 41.2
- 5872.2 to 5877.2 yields 42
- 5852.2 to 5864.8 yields 44.3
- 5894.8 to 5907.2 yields 41.1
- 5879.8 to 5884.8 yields 38.4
